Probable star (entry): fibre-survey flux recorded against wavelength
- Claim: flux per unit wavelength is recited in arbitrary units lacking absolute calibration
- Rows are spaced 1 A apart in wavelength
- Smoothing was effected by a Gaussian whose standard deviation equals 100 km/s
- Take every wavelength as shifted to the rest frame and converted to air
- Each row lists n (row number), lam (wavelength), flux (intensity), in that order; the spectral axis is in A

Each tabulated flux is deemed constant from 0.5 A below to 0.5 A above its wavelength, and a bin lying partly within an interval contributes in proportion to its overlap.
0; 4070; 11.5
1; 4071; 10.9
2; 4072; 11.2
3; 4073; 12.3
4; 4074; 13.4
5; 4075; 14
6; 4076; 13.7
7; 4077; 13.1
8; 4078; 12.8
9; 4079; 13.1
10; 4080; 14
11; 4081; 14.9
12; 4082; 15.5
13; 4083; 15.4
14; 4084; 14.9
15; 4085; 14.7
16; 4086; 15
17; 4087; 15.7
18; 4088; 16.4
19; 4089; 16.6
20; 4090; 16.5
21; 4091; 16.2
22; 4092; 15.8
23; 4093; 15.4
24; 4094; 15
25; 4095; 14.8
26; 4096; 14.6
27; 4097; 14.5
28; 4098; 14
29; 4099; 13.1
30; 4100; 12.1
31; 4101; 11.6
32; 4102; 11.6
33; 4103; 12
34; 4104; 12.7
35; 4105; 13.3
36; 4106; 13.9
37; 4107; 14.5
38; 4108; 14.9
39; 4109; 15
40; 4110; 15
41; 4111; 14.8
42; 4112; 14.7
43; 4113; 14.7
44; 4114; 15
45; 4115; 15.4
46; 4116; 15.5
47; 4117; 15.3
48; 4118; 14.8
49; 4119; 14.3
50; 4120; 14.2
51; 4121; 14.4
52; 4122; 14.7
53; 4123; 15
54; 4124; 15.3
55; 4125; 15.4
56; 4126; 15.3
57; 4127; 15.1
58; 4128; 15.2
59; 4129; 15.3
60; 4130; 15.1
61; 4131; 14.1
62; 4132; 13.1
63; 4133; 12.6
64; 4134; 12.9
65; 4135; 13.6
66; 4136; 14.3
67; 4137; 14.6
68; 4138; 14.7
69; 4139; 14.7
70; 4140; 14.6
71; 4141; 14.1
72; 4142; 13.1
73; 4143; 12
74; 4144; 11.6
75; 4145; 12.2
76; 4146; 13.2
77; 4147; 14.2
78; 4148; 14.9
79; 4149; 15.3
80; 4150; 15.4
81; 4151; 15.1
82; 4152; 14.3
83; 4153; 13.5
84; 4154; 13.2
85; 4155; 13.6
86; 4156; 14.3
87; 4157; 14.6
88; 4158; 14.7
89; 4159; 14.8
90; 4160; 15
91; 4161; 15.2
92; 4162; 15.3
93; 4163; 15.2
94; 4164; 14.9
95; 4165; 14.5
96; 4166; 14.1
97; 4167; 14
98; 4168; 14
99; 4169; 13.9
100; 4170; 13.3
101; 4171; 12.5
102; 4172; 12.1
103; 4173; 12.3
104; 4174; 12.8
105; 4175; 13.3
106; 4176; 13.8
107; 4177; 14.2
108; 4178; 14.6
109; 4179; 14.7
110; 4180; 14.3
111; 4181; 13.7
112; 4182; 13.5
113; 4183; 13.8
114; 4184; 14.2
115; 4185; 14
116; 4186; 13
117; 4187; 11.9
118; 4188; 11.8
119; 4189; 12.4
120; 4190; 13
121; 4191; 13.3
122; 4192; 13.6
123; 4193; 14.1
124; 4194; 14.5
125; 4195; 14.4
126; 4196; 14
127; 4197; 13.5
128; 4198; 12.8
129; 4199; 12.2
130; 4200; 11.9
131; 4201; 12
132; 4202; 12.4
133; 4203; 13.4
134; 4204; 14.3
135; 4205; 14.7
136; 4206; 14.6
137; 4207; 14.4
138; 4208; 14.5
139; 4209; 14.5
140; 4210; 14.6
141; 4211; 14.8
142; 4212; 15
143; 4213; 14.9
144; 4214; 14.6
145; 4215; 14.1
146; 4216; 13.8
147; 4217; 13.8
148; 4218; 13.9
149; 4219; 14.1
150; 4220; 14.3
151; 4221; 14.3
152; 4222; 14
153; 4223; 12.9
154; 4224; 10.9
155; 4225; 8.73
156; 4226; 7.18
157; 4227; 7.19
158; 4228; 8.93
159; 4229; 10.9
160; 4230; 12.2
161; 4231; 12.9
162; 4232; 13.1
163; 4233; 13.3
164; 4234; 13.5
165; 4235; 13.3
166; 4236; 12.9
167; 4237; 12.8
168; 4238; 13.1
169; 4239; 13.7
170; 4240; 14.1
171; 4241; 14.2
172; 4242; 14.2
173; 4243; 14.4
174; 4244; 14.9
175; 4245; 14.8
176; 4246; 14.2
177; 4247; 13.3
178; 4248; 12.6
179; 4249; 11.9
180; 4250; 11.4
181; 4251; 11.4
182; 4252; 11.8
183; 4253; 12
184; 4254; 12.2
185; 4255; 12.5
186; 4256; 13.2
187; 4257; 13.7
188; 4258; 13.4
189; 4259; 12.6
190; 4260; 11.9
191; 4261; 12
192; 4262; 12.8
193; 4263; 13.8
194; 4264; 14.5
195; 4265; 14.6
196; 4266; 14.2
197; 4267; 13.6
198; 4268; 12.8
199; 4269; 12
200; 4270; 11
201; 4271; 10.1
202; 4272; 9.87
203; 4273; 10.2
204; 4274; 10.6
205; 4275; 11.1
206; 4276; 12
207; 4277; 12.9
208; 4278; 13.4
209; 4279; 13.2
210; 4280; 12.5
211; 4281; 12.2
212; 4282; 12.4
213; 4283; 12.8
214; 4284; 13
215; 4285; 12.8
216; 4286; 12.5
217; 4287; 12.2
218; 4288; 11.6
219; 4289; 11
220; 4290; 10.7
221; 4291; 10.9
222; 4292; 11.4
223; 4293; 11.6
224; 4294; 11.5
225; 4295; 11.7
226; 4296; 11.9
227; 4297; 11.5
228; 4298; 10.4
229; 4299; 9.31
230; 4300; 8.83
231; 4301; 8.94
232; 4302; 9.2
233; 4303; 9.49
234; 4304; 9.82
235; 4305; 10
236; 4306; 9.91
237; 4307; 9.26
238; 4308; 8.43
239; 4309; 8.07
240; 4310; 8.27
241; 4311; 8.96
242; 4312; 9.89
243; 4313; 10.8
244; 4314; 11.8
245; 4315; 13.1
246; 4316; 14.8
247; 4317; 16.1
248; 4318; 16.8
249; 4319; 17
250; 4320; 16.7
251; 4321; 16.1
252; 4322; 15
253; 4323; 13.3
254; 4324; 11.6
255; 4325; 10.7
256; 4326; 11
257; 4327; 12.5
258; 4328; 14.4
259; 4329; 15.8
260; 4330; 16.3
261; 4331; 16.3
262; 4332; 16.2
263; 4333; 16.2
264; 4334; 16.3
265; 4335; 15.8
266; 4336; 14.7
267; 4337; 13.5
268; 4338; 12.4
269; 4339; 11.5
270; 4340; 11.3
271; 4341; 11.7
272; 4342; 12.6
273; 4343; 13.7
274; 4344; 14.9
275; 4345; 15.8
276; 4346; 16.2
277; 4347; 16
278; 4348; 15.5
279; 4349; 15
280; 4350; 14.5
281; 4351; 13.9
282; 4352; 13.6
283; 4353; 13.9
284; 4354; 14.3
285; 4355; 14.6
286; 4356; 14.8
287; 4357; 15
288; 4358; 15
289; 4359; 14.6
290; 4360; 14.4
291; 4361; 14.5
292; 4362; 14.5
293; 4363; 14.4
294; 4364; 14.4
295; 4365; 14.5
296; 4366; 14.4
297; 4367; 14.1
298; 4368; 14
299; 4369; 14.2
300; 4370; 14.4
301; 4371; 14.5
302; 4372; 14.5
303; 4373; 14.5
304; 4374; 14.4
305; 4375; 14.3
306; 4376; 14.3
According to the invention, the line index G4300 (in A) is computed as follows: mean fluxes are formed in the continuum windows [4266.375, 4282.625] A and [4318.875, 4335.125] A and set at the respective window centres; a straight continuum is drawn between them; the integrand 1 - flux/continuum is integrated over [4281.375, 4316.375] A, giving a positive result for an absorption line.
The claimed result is 6.2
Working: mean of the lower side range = 11.9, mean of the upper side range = 14.7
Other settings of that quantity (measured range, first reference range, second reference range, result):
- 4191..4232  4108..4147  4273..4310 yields -1.41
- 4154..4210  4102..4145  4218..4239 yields -3.00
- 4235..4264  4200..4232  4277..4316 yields -2.23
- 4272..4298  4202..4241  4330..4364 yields 3.72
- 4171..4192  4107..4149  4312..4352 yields 1.49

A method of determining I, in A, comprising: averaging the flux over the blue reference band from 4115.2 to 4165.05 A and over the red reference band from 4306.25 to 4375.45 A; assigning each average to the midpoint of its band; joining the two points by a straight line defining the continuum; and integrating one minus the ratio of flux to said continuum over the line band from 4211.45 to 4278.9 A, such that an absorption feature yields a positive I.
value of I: 6.7 A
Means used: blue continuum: 14.4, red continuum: 13.8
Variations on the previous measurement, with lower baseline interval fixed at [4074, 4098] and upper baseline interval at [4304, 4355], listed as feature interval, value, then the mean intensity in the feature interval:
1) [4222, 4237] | 2.8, 11.4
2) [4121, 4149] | 0.8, 14.1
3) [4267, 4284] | 2.3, 11.9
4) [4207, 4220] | -0.3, 14.4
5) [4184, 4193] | 0.8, 13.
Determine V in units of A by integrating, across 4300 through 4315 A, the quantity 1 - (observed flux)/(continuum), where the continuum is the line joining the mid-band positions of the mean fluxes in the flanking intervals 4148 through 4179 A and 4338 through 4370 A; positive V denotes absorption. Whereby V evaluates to 4.9 A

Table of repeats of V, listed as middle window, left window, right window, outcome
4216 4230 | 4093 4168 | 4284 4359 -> 1.90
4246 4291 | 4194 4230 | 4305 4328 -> 1.08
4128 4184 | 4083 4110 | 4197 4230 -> -1.25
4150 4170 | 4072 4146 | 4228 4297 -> -1.08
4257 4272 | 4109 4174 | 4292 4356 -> 0.67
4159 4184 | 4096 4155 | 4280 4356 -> -0.34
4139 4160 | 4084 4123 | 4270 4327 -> -0.18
